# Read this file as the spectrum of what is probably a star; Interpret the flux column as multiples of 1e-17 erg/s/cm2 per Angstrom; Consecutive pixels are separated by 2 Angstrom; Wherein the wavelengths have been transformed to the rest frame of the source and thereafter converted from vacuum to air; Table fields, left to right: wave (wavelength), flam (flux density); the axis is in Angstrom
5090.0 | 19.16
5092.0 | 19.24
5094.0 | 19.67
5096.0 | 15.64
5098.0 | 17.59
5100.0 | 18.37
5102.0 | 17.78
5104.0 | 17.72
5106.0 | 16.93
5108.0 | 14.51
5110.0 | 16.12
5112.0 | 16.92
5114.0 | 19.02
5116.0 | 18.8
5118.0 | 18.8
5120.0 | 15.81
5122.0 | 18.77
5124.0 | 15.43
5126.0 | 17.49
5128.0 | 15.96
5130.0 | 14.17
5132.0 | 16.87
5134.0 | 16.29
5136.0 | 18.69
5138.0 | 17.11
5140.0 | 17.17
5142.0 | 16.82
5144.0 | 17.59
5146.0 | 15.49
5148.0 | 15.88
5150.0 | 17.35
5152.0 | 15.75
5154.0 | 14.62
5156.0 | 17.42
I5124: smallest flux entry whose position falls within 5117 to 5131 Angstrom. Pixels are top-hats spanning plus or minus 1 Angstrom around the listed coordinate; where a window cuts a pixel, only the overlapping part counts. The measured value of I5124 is 14.17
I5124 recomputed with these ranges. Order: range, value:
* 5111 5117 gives 16.92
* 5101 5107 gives 16.93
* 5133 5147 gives 15.49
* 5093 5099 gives 15.64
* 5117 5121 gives 15.81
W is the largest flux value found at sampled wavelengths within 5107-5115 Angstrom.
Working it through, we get 19.02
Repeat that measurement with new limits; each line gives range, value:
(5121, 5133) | 18.77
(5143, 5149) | 17.59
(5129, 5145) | 18.69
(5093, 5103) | 19.67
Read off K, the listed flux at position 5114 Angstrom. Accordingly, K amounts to 19.02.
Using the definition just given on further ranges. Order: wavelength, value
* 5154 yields 14.62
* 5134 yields 16.29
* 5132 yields 16.87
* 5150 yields 17.35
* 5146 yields 15.49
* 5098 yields 17.59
